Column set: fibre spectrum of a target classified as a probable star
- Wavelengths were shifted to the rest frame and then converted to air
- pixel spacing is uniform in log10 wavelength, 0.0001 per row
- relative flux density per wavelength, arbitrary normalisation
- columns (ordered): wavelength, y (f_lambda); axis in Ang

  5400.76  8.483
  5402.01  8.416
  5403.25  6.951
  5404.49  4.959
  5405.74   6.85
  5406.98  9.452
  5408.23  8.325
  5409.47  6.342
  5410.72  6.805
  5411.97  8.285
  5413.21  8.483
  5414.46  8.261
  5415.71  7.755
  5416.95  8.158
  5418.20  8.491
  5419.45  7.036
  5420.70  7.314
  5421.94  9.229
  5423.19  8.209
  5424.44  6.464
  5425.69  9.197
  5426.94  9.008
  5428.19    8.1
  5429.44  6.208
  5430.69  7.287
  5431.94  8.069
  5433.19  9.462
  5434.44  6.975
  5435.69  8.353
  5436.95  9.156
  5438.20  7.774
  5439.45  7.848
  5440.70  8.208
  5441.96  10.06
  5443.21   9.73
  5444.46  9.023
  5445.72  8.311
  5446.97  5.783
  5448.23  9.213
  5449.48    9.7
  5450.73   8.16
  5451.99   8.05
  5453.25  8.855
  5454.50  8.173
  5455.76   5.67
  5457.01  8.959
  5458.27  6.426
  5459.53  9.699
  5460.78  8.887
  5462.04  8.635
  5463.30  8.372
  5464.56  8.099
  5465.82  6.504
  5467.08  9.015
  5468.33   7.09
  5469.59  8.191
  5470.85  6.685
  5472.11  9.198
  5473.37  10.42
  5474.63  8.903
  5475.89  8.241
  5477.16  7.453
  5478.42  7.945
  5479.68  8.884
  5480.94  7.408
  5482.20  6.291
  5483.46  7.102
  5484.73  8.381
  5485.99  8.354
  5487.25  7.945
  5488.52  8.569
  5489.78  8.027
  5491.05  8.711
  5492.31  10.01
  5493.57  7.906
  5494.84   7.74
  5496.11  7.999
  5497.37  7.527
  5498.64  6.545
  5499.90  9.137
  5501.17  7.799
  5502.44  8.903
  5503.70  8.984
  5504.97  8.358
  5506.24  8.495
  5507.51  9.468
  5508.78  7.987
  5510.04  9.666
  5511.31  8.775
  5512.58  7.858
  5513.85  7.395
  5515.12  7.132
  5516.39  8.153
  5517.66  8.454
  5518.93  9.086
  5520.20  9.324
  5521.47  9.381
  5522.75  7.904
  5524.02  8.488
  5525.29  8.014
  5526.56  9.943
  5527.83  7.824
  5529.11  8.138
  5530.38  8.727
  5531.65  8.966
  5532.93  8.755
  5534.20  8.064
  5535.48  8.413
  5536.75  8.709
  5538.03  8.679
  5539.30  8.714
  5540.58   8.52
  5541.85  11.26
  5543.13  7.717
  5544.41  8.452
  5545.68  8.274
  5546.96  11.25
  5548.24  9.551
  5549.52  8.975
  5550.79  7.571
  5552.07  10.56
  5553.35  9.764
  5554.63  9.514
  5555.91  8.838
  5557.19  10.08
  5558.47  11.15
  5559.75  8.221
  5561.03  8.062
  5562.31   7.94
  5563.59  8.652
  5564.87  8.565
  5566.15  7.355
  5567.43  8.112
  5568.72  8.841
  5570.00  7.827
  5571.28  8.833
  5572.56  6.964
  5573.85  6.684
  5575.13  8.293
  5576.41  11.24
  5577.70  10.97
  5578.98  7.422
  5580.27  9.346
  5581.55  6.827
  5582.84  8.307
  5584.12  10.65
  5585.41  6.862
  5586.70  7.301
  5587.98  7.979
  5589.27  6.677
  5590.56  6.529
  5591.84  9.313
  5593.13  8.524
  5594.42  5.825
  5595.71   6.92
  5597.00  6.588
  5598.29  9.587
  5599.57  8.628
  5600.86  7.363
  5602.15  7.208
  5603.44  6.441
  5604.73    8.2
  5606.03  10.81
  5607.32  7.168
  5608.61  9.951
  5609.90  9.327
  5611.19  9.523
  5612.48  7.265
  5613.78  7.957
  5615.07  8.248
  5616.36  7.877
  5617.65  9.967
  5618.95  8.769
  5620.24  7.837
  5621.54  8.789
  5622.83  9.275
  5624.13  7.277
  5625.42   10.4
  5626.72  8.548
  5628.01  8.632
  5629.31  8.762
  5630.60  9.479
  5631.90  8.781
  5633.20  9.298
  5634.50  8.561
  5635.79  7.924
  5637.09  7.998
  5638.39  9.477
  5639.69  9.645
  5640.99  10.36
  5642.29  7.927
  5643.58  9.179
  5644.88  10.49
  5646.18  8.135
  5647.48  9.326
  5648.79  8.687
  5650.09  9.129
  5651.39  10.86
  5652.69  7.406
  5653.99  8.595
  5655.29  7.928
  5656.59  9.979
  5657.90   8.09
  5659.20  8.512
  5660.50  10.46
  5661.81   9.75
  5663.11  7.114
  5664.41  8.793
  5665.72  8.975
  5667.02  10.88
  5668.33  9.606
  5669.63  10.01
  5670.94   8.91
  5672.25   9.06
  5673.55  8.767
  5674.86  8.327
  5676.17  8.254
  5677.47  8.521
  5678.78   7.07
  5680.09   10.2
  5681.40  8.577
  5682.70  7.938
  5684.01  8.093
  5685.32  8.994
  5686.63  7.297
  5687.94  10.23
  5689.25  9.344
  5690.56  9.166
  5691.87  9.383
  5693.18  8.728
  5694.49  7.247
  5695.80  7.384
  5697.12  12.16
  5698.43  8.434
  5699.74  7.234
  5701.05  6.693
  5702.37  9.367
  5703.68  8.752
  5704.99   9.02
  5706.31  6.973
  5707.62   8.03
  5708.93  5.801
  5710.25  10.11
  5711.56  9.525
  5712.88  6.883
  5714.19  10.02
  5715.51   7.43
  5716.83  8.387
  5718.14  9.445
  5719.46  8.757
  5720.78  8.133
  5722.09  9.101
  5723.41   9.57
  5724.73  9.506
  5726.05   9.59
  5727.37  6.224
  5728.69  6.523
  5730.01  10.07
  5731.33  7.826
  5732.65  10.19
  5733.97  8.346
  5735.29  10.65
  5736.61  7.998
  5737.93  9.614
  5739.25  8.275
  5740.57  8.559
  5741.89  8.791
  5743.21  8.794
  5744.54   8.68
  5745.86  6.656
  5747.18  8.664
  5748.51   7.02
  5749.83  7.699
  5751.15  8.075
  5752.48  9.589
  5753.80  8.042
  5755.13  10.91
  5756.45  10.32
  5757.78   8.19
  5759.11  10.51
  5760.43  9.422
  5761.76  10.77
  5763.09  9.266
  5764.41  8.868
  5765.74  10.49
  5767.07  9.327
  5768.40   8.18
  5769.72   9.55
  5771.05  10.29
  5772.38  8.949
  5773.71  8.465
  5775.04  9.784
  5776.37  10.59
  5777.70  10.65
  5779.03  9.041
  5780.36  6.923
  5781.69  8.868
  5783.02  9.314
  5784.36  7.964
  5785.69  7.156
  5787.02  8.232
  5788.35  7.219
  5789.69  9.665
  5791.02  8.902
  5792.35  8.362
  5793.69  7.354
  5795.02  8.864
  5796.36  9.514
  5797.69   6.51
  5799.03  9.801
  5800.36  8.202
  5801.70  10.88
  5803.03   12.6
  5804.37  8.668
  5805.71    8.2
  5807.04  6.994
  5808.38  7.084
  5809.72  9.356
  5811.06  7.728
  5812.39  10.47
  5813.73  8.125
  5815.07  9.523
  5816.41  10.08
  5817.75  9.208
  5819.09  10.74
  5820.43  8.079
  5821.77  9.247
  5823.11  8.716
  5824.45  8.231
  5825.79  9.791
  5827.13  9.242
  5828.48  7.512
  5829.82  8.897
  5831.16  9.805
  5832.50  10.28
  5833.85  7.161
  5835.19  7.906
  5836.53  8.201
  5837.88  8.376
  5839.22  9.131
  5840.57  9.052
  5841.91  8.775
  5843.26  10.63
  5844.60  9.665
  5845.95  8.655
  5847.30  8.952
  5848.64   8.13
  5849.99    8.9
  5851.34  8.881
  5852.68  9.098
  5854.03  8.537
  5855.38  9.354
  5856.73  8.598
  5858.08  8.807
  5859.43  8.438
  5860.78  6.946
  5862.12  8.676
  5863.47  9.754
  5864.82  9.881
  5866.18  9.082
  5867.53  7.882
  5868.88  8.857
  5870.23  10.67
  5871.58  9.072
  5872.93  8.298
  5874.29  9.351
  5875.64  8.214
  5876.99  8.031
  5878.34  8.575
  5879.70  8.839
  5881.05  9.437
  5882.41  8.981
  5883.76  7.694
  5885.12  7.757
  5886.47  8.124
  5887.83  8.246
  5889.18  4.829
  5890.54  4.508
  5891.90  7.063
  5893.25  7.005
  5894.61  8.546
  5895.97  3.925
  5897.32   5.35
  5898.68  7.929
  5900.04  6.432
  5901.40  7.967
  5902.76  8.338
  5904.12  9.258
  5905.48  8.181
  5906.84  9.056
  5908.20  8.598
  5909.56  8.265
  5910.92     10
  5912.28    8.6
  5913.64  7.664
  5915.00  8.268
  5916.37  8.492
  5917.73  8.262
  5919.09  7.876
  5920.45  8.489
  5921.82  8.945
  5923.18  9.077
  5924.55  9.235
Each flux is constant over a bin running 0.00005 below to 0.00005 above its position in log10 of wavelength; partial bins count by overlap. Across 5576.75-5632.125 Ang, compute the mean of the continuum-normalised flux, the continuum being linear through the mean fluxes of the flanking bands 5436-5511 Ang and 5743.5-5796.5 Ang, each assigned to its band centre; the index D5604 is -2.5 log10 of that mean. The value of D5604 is 0.03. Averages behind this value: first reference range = 8.28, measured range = 8.34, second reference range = 8.9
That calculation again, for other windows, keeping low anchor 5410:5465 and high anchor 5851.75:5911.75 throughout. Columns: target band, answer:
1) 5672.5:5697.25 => -0.06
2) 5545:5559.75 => -0.17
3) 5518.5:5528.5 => -0.07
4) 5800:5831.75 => -0.11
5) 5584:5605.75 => 0.07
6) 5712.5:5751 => -0.05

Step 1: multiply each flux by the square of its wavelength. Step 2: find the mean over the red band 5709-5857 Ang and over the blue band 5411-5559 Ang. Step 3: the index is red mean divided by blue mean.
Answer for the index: 1.2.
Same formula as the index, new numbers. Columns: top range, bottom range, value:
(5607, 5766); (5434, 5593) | 1.11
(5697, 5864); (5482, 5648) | 1.11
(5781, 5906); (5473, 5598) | 1.12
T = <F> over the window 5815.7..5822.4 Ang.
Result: 9.47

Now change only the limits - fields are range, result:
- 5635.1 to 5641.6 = 9.07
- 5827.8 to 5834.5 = 8.73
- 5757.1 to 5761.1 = 9.36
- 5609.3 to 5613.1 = 8.72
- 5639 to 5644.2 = 9.29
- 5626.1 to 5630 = 8.68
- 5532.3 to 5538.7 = 8.53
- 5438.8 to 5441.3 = 8.04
